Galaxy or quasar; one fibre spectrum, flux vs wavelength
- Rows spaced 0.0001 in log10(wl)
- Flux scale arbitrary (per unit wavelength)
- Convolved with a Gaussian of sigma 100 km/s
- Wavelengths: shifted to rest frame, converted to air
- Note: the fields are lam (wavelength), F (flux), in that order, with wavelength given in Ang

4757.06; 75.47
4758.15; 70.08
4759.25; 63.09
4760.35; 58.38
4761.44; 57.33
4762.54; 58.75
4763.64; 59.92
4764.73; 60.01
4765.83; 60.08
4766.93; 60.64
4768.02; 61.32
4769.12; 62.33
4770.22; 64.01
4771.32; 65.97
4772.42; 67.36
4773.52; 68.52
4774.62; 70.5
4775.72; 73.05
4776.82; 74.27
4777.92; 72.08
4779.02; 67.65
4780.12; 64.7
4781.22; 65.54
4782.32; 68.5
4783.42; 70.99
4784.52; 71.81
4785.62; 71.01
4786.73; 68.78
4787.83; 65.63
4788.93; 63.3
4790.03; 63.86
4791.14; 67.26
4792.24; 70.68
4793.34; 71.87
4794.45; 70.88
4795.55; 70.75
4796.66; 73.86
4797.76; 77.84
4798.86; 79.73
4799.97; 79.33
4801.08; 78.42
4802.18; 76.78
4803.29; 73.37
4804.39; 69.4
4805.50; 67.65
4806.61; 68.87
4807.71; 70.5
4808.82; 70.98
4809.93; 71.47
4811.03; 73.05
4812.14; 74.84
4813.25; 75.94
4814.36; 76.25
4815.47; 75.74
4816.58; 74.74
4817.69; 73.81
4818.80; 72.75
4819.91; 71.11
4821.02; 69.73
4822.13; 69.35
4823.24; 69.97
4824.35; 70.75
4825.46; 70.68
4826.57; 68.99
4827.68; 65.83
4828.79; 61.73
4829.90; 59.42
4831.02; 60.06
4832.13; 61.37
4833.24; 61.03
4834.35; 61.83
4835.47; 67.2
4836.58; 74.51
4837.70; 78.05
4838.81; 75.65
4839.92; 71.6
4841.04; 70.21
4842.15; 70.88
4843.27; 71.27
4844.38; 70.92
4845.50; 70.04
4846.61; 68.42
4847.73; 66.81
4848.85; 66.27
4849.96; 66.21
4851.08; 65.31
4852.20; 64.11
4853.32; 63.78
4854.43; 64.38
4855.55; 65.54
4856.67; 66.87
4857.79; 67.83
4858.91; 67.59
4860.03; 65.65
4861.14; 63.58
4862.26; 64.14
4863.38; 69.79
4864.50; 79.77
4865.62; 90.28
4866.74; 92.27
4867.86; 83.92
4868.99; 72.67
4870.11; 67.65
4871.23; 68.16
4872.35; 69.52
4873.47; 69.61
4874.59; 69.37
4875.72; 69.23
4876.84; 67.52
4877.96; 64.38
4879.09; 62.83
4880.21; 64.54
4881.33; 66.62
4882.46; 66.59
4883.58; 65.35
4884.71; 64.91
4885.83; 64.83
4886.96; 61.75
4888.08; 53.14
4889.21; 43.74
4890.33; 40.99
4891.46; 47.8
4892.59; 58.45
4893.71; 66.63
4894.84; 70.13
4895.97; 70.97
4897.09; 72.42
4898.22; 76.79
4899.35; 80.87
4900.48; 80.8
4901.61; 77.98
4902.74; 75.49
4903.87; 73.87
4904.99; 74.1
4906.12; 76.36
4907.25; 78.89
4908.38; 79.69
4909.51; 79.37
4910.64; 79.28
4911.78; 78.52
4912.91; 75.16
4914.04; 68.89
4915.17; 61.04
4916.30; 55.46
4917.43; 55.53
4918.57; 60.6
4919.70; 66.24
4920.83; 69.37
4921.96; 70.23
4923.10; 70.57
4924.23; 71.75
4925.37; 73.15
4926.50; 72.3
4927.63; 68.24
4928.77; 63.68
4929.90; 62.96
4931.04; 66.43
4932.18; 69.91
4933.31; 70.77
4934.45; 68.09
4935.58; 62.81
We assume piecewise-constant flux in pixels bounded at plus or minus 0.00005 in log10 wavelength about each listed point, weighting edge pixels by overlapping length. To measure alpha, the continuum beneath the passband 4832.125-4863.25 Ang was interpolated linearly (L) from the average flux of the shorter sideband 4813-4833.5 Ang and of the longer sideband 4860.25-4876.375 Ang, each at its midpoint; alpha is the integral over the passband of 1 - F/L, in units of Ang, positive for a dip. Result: 1.6 Ang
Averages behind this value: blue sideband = 68.9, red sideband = 73.4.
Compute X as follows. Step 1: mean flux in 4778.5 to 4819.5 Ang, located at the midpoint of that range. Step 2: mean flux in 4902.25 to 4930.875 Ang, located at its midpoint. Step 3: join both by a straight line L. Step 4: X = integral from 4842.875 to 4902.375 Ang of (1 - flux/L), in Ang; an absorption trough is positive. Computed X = 2.57 Ang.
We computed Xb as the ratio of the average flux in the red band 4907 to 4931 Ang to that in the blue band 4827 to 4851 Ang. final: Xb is 1.03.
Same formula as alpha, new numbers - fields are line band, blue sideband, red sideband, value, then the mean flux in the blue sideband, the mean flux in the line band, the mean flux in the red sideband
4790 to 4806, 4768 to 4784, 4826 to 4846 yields -1.21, 68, 73.1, 67.8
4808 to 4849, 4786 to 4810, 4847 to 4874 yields 0.52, 71.4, 69.8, 70.1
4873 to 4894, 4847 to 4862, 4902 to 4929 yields 2.07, 65.7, 61.4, 70.9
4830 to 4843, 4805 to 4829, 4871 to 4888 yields 0.27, 71.3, 68.1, 65.9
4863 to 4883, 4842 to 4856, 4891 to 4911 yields -0.57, 67.1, 71.9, 73.4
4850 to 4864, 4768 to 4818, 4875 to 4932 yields 0.66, 70.8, 65.8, 67.7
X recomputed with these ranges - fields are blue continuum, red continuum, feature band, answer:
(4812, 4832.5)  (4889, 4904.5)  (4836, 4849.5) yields -0.4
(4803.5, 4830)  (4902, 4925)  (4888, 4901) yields 1.3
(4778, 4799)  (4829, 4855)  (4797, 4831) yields -1.6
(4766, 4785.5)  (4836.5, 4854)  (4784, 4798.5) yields -0.4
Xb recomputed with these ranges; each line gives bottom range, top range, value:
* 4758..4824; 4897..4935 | 1.03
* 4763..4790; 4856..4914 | 1.05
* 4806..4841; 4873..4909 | 0.96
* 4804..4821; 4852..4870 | 0.99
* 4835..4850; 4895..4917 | 1.05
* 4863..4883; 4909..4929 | 0.96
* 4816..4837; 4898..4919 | 1.08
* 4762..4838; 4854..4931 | 1.00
